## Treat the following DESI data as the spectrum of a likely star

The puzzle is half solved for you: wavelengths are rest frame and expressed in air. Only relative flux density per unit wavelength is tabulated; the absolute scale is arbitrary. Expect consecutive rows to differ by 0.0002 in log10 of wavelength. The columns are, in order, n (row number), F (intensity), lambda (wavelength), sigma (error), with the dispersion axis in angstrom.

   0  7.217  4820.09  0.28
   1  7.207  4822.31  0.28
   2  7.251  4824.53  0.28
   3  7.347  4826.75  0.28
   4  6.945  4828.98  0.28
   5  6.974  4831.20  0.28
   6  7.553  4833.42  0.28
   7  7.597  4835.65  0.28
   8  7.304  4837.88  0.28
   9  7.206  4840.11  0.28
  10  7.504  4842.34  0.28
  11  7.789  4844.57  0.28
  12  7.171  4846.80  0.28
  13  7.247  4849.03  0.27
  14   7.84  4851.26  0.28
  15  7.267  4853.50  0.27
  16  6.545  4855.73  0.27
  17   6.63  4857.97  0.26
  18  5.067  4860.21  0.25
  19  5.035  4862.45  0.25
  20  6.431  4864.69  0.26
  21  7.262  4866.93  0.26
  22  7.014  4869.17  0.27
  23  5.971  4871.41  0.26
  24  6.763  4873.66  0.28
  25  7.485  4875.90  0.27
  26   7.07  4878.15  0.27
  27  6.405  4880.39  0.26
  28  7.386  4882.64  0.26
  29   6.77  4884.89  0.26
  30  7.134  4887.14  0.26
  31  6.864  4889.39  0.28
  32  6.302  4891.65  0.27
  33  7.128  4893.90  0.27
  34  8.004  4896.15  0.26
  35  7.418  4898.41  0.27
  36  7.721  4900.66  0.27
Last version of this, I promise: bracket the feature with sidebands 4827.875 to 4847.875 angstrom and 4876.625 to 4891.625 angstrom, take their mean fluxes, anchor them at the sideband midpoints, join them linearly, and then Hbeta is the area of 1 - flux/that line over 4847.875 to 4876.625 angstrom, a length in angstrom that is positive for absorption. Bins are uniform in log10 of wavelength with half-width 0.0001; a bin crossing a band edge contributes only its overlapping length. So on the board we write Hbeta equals 1.9 angstrom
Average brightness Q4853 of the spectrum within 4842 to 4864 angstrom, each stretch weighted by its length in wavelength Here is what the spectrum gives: 6.78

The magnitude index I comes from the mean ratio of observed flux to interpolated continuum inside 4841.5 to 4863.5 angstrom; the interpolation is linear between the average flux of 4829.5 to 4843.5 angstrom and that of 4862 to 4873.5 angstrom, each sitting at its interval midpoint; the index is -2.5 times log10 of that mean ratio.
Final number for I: 0.02 mag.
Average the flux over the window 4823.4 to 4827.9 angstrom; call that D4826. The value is 7.29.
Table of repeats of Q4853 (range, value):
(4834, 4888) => 6.92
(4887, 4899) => 7.13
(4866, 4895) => 6.89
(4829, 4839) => 7.31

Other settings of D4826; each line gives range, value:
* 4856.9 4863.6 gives 5.57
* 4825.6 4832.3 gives 7.09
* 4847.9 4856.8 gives 7.23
